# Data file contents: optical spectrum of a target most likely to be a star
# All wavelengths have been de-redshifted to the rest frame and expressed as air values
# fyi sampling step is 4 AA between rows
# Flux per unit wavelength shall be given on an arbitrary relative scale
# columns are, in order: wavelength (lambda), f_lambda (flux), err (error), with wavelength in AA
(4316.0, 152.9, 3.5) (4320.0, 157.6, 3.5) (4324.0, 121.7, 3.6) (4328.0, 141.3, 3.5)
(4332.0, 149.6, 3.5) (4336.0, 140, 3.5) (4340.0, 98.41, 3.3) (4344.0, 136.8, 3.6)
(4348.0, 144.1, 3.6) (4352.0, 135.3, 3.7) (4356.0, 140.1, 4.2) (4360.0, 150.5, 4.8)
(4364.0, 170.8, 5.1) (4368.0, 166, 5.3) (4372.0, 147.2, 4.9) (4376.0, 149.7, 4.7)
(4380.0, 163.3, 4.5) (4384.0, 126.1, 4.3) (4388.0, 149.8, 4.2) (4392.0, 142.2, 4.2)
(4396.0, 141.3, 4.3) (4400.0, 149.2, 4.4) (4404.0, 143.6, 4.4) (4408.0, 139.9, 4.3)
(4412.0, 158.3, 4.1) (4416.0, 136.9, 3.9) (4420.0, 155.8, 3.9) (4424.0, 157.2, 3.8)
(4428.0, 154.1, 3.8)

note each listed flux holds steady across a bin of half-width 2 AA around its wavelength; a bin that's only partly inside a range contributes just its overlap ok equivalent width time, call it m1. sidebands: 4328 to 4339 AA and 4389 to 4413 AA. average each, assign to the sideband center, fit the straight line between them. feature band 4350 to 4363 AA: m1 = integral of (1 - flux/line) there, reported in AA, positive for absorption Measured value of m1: -0.2 AA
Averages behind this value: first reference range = 140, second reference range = 145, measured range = 144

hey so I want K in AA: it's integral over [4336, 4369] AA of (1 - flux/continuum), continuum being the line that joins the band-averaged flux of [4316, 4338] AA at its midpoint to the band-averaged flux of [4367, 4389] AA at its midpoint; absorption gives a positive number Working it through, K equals 1.0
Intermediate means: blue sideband 143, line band 142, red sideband 150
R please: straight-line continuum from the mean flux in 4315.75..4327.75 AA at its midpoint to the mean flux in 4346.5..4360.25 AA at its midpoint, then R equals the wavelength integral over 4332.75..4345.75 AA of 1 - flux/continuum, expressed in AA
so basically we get 1.3 AA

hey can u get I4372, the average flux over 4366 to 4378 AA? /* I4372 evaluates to 154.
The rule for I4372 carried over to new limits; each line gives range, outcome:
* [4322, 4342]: 130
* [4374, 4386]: 146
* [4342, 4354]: 139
